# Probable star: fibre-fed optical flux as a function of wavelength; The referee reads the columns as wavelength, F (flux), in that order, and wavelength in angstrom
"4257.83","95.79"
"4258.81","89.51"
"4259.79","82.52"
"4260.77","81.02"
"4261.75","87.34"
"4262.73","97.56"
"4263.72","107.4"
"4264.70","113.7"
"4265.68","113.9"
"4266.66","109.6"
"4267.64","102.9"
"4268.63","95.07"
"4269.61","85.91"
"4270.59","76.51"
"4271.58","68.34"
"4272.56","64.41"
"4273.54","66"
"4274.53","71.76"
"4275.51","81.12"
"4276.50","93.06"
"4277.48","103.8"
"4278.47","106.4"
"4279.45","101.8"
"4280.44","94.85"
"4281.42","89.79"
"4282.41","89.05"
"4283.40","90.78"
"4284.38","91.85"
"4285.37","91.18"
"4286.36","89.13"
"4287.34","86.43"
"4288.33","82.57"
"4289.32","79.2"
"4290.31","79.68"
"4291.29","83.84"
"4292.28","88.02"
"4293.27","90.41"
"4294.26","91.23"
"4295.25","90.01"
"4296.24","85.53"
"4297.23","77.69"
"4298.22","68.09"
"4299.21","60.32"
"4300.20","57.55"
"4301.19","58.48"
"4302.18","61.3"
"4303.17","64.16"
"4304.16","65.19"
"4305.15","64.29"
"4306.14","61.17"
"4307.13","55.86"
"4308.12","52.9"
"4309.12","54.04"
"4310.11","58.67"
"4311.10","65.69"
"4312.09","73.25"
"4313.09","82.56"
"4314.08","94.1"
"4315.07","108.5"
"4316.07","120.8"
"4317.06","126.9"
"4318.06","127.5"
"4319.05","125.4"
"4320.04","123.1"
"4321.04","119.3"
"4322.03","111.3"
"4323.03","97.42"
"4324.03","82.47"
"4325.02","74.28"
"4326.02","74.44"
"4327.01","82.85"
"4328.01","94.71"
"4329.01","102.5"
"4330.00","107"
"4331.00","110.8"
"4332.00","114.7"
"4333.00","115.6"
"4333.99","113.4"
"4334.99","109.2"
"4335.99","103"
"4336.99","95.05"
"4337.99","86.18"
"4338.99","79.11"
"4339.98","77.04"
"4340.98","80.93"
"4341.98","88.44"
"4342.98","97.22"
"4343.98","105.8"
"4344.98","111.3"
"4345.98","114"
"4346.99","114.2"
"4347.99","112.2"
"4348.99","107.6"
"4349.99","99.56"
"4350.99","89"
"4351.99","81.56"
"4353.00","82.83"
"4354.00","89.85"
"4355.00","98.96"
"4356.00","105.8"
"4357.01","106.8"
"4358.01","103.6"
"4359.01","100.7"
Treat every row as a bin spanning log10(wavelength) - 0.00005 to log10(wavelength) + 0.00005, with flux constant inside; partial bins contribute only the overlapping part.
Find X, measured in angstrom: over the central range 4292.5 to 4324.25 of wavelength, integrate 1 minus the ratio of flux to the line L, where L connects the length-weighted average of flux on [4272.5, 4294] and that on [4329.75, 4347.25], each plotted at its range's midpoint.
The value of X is 3.47 angstrom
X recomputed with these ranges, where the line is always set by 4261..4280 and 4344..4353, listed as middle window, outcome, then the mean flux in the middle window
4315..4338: -1.43 angstrom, 106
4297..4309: 4.31 angstrom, 61.6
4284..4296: 0.96 angstrom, 86.8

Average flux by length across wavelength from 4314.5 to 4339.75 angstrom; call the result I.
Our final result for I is 104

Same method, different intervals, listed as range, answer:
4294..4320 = 79.6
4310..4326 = 99.7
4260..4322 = 86.4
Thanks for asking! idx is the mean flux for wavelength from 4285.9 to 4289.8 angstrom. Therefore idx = 84.4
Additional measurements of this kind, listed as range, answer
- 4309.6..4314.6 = 75.1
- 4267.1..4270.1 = 94.9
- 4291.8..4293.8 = 89.1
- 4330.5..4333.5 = 114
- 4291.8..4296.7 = 89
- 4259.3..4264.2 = 91.1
